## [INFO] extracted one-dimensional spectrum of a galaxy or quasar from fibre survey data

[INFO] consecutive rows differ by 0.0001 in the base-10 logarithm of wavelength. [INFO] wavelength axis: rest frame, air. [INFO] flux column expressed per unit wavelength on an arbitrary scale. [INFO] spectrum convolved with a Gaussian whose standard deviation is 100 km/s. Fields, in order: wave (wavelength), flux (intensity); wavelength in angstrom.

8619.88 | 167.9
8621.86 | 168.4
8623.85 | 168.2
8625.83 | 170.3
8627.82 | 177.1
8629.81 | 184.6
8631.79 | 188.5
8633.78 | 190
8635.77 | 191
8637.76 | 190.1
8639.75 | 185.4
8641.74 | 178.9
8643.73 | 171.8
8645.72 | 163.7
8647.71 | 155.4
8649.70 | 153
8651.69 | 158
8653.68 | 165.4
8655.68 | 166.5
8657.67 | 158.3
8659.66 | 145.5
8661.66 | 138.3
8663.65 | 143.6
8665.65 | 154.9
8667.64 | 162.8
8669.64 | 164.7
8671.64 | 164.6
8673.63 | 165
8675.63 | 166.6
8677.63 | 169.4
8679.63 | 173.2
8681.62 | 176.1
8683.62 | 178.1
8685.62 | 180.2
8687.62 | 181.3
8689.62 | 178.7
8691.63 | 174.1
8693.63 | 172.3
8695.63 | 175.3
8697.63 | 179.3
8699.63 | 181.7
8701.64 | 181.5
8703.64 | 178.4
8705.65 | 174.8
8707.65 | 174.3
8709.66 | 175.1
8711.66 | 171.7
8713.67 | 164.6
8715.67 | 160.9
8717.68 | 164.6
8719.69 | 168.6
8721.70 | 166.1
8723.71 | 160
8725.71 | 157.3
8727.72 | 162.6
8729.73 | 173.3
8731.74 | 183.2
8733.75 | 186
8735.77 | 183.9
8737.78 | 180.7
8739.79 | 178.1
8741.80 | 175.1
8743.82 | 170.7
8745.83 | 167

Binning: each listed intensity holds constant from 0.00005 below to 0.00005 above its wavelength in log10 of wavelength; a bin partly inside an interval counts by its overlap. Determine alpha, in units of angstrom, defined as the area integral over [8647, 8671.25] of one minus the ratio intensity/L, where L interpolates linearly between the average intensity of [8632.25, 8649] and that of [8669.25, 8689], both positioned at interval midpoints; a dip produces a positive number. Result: 2.7 angstrom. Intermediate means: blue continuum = 178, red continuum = 172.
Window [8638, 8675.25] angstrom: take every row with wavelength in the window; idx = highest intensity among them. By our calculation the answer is 185.4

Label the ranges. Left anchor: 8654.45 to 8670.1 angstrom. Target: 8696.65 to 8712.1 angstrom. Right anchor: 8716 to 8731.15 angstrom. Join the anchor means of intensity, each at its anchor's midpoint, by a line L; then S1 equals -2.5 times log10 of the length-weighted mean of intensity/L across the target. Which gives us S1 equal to -0.10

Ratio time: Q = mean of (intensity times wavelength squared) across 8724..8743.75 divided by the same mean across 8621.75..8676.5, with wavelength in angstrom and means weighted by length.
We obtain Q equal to 1.1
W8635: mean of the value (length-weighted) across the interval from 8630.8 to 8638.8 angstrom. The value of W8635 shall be 190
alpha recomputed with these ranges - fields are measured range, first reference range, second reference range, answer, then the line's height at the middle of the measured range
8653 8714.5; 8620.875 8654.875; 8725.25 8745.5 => 2.0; 175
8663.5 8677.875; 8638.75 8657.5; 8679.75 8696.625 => 0.8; 172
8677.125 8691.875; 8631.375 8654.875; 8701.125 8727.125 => -0.5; 171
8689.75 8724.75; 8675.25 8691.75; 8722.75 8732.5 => -0.2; 171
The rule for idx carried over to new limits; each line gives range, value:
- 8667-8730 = 181.7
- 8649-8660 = 166.5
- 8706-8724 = 175.1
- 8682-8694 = 181.3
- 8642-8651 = 171.8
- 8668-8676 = 166.6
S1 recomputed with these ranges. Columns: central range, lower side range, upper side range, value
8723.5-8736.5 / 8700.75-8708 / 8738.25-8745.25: 0.02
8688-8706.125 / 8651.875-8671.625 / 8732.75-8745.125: -0.07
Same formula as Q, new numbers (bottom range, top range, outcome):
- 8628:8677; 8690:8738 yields 1.05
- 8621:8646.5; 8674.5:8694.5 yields 0.99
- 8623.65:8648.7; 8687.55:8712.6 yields 1.00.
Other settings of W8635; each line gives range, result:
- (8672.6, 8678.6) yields 167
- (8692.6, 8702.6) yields 178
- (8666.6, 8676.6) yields 165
